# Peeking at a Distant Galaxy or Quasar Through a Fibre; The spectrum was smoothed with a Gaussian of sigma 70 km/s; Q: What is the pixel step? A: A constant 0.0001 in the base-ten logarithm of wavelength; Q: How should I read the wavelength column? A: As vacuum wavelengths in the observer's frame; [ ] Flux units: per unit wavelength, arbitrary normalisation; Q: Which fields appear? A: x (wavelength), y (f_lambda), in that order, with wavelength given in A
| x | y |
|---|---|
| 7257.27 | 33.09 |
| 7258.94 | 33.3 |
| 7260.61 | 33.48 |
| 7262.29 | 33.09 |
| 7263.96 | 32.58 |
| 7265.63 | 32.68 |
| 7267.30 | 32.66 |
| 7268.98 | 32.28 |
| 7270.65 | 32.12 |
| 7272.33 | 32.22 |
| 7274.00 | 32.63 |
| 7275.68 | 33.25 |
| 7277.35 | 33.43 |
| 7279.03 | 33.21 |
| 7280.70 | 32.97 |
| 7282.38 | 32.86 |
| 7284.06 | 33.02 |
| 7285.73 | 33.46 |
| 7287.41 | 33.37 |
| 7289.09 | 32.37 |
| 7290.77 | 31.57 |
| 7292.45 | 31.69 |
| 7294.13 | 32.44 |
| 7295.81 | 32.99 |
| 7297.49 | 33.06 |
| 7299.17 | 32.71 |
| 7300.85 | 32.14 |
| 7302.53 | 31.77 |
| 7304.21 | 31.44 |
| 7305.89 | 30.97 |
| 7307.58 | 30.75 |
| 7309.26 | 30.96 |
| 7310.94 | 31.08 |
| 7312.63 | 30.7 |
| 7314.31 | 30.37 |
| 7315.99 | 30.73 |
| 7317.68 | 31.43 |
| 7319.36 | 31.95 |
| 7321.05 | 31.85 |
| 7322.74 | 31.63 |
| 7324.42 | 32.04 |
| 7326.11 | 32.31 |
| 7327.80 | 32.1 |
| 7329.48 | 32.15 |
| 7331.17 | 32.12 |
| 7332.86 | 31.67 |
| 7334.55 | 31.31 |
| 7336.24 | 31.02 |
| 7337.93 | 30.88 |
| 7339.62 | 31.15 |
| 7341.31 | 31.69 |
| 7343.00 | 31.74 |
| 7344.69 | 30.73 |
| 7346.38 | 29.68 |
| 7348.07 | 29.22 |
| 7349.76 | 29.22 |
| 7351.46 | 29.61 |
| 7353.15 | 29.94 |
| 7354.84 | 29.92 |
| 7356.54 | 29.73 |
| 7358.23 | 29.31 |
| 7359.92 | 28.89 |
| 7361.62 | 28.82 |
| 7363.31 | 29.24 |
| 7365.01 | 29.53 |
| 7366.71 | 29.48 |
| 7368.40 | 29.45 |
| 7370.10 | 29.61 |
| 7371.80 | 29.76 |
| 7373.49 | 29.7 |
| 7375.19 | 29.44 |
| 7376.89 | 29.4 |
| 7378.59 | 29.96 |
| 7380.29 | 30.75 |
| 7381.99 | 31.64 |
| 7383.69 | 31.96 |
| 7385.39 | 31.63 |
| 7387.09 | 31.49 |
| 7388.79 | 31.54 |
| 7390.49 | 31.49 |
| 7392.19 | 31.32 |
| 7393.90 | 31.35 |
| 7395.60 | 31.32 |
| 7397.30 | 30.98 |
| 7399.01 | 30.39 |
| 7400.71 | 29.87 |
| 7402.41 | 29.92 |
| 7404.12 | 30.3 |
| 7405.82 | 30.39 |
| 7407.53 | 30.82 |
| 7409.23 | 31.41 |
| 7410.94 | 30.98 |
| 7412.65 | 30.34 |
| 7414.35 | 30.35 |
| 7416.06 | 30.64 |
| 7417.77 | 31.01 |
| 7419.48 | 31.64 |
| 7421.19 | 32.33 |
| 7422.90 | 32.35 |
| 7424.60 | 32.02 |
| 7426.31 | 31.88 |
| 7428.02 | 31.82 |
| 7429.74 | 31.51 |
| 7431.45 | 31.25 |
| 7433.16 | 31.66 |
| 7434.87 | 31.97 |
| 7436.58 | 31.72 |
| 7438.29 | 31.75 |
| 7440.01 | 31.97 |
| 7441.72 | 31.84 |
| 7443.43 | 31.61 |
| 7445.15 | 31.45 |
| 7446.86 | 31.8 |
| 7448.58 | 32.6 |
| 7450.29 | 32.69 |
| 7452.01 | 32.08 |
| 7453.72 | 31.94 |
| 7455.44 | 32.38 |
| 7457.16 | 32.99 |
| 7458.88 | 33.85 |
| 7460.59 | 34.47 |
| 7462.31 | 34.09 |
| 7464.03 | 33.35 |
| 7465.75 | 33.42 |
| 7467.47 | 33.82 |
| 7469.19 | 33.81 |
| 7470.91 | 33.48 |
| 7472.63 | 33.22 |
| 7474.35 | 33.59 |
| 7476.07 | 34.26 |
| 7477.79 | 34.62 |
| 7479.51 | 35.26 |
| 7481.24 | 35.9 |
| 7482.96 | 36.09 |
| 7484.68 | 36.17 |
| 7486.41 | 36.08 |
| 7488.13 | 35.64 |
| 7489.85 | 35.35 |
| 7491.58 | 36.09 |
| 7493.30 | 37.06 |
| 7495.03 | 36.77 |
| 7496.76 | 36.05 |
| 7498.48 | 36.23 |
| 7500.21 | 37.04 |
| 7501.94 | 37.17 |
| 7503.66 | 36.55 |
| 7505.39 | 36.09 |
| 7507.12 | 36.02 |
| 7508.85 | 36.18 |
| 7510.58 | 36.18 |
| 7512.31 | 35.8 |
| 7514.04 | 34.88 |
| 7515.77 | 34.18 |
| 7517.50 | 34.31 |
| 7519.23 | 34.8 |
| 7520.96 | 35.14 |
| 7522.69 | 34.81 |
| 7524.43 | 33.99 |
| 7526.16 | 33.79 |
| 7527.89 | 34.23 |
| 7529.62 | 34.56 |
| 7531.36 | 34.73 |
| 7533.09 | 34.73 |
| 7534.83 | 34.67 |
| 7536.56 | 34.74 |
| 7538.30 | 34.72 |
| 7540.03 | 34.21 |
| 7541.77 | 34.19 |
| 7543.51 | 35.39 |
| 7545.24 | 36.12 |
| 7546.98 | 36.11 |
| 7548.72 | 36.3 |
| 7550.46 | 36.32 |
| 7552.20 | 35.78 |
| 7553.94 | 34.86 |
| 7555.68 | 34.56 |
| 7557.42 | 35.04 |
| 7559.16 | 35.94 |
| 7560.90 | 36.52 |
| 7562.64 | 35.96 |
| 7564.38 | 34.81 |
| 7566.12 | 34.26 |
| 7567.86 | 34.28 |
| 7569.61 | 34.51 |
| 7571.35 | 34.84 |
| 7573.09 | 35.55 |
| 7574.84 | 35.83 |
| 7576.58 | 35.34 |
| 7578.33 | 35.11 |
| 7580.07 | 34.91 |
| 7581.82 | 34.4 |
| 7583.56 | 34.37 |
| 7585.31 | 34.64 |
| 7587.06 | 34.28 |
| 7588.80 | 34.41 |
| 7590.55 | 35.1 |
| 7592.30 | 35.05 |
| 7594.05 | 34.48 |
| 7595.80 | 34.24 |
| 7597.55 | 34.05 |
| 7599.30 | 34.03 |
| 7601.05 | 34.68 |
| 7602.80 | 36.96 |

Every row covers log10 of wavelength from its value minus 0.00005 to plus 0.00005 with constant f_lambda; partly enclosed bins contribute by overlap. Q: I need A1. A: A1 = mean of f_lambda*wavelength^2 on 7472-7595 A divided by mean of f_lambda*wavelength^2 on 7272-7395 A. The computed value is 1.2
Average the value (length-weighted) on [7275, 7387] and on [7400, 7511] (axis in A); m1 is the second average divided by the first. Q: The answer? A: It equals 1.1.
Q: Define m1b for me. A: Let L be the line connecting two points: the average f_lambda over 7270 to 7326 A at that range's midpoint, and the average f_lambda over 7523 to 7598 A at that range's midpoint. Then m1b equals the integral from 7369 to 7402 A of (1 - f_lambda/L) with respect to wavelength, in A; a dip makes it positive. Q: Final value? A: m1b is 2.3 A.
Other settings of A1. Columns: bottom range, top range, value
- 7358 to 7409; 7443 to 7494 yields 1.15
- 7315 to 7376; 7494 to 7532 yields 1.21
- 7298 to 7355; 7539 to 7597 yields 1.20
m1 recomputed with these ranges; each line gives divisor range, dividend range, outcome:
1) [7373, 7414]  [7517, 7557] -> 1.13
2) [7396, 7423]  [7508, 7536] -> 1.13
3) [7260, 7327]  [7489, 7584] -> 1.10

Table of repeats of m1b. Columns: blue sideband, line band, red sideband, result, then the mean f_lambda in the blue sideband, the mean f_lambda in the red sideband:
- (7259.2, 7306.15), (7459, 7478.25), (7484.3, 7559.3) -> 0.55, 32.6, 35.4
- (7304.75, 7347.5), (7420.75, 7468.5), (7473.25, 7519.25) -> 2.78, 31.3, 35.7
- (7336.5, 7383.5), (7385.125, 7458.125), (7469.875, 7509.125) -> 2.72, 30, 35.7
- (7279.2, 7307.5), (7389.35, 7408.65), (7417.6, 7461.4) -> 0.86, 32.4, 32.1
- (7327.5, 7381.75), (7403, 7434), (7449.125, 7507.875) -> 1.27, 30.2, 34.8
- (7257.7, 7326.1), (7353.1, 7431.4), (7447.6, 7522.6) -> 6.92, 32.2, 34.8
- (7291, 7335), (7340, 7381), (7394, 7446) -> 2.23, 31.7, 31.3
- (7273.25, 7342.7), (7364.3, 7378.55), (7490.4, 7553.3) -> 1.48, 32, 35.4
